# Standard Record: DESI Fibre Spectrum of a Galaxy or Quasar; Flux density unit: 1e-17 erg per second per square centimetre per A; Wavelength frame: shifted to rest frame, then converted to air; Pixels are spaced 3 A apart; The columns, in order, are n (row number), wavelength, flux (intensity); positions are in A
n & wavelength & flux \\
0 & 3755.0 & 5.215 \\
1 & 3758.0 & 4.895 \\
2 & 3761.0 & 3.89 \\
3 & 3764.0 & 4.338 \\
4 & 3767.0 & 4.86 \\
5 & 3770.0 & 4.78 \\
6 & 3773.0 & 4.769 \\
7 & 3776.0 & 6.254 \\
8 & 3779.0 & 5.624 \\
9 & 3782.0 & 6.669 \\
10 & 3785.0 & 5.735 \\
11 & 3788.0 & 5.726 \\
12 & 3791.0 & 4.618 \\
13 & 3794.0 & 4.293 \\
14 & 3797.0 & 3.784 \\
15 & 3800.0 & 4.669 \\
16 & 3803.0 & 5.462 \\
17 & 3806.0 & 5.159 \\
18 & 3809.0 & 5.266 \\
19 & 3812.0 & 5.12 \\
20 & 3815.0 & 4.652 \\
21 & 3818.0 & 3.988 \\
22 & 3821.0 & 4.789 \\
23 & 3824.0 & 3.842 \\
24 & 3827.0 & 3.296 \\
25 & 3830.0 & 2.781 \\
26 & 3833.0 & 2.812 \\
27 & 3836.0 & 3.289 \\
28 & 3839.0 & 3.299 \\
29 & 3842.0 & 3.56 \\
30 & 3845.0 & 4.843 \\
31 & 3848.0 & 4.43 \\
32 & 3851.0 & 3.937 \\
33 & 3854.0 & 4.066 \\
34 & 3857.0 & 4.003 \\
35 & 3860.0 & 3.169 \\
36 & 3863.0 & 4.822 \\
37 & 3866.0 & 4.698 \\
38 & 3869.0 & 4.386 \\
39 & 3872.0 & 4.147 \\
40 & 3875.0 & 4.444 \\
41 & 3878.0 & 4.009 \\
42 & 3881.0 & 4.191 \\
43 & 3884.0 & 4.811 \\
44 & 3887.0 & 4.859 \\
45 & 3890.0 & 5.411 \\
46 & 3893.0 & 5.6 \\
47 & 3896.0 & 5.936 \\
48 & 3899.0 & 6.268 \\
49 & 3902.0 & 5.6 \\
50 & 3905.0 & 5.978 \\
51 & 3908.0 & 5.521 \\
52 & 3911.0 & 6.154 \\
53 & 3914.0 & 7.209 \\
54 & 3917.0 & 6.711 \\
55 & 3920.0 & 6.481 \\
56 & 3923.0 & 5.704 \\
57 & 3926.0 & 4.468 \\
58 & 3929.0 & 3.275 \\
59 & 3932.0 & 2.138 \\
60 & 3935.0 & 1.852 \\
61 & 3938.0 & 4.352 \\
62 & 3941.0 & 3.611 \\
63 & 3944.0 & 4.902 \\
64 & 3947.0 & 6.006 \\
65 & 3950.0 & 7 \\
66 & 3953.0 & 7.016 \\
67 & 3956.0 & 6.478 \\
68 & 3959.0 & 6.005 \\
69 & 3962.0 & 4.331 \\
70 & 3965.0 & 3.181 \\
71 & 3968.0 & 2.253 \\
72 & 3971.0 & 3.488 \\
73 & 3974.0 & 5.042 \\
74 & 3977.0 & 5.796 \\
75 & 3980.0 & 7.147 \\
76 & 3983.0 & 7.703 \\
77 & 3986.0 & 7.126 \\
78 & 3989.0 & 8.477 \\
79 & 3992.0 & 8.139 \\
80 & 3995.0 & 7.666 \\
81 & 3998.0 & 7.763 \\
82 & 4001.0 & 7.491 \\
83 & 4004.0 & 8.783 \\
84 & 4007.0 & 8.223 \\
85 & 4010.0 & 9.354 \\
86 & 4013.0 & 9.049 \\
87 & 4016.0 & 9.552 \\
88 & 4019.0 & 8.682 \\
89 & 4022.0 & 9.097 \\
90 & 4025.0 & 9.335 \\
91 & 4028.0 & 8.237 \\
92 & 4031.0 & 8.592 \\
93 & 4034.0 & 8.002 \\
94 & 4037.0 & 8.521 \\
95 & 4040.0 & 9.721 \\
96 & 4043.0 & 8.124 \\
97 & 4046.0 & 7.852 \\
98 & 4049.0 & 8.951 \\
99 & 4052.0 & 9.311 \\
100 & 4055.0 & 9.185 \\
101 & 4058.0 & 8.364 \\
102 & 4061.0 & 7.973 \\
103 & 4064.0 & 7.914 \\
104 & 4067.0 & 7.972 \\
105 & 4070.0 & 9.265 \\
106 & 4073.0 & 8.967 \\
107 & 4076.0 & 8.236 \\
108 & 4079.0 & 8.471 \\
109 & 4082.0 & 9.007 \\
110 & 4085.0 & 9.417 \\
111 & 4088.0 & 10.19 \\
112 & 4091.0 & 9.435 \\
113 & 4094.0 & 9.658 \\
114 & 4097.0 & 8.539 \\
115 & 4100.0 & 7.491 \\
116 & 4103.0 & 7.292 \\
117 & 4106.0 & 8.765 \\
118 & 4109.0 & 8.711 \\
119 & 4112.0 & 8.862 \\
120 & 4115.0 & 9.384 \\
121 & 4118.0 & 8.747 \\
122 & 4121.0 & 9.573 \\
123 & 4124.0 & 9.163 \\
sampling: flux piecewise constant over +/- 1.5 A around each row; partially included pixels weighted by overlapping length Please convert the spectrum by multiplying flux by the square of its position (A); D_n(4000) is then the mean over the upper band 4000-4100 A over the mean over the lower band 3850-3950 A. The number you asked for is 1.95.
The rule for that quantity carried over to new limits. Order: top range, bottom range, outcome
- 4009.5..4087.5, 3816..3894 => 2.33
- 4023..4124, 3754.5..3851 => 2.20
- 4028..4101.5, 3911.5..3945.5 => 2.01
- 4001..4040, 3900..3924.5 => 1.50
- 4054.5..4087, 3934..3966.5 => 1.82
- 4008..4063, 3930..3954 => 2.02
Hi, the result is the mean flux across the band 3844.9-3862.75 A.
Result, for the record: 4.07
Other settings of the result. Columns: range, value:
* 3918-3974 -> 4.62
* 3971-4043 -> 8.05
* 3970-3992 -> 6.58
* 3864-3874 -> 4.43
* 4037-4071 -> 8.59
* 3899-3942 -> 4.99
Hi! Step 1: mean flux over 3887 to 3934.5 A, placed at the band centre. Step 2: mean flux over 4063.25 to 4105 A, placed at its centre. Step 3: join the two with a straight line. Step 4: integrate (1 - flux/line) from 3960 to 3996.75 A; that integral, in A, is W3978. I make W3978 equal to 4.8 A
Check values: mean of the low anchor 5.4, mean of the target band 5.88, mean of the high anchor 8.72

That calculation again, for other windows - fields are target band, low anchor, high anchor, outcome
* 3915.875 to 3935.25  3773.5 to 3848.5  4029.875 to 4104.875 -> 5.7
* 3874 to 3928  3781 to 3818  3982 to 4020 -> 9.6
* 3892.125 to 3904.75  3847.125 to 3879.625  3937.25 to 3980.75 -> -3.8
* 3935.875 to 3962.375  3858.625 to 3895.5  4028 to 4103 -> 2.9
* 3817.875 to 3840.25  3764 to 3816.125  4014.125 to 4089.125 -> 8.6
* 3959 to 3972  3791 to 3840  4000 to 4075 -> 6.5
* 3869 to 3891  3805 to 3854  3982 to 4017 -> 3.3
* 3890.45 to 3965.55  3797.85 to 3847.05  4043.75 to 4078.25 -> 9.3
